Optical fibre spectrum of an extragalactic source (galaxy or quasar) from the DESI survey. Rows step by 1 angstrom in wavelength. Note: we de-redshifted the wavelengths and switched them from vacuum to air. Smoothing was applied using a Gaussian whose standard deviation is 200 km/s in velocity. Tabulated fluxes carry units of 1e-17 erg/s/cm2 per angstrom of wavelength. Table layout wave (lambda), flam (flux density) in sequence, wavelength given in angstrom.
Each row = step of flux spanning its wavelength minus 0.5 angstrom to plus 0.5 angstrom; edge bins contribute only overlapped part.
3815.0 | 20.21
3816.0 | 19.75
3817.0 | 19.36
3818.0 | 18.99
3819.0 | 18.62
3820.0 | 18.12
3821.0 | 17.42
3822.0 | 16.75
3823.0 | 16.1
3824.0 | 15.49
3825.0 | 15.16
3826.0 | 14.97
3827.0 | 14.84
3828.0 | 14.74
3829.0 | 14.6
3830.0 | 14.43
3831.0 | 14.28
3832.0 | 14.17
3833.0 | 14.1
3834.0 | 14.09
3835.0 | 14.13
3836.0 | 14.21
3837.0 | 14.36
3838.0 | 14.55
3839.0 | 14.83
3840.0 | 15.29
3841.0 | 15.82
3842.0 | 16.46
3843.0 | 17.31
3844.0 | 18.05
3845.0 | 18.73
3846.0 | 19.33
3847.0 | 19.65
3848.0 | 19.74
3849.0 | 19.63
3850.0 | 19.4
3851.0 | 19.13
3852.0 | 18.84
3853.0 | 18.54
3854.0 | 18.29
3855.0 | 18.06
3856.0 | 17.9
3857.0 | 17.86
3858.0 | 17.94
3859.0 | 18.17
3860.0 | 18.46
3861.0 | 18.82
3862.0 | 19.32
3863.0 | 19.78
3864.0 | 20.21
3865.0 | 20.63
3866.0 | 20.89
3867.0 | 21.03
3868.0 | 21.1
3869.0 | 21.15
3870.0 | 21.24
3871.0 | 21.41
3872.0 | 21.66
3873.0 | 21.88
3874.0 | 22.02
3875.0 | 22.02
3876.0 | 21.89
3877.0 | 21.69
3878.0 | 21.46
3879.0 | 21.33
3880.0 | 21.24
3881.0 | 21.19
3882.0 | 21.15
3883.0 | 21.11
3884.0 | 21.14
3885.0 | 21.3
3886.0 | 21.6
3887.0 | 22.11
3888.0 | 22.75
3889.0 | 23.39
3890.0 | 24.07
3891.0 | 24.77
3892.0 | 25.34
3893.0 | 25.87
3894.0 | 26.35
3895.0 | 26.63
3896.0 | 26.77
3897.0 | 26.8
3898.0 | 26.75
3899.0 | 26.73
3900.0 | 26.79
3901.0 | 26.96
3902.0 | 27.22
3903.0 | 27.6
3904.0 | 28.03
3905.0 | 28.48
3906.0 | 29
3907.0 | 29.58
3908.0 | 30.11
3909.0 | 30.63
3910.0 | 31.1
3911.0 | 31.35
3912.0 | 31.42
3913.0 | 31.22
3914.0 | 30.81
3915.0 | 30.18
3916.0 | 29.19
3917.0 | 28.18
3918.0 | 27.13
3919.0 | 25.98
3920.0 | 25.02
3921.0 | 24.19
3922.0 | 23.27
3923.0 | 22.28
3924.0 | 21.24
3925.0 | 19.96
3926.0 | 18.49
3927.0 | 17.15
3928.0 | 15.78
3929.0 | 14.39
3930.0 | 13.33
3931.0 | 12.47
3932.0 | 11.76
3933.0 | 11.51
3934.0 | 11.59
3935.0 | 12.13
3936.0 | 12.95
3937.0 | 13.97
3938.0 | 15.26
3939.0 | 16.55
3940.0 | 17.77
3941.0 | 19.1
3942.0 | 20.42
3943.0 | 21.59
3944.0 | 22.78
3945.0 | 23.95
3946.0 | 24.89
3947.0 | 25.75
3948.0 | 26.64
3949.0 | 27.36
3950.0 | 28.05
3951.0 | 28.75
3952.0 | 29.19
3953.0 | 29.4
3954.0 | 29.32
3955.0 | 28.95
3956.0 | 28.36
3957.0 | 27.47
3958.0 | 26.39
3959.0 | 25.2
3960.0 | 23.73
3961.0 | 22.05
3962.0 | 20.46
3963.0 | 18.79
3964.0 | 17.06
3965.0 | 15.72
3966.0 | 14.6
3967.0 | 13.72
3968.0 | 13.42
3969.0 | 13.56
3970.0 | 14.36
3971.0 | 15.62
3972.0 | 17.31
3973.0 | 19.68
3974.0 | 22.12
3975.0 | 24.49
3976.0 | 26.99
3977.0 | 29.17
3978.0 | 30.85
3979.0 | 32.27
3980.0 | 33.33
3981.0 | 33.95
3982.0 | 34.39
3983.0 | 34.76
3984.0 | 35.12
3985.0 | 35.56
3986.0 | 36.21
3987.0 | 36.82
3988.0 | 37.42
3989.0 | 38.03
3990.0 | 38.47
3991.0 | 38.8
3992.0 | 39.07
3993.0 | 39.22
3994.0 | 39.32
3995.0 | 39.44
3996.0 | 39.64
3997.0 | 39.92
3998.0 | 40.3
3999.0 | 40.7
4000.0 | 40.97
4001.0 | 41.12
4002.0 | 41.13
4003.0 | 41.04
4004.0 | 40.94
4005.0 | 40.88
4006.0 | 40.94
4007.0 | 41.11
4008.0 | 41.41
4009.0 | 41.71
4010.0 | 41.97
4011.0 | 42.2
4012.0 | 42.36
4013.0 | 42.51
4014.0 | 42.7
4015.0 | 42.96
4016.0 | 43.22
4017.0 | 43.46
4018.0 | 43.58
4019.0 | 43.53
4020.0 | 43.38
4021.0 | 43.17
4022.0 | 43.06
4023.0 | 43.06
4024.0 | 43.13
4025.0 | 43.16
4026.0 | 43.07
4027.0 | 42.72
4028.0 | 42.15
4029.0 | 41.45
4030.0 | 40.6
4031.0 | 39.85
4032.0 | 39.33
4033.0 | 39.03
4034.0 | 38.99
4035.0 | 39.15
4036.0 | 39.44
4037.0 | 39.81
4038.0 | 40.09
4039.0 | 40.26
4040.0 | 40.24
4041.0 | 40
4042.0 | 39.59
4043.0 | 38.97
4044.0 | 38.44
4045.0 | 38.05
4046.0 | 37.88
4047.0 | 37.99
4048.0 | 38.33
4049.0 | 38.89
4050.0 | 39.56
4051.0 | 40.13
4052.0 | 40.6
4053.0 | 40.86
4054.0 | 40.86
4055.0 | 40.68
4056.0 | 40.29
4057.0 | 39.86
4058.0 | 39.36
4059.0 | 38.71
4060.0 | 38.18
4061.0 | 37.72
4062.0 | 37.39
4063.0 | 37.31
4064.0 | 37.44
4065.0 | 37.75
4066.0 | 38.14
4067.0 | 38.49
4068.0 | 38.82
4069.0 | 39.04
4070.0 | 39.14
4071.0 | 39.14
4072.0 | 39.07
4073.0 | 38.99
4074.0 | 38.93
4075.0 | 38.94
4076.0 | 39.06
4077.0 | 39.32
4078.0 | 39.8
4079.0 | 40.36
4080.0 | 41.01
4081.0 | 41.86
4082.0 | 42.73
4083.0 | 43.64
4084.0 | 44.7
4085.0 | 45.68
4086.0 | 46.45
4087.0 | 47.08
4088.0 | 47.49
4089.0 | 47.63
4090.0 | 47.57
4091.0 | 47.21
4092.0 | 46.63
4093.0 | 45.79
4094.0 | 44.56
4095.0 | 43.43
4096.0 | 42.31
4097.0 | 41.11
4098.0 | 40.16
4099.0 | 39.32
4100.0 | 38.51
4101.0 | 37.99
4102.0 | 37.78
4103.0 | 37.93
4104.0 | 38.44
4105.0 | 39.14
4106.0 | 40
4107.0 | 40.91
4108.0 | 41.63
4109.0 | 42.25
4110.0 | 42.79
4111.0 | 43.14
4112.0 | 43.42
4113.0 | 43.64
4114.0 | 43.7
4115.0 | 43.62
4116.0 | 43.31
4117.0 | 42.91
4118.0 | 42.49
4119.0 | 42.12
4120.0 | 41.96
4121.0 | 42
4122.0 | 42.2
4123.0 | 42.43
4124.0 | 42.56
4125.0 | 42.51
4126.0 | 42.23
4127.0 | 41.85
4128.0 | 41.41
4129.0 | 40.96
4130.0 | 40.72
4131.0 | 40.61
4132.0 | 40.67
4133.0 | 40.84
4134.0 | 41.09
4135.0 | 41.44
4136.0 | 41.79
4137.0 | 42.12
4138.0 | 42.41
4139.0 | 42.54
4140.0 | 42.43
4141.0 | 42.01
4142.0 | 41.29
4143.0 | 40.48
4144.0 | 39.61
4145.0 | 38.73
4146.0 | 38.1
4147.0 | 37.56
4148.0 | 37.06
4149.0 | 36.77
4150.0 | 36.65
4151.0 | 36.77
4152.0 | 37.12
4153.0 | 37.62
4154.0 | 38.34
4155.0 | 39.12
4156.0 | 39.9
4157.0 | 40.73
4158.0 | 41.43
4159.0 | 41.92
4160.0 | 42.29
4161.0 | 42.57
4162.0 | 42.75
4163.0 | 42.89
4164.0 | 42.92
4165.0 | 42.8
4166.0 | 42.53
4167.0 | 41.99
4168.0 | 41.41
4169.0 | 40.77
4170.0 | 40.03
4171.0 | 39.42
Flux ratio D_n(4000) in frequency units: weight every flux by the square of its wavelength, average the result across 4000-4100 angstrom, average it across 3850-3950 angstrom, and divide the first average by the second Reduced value 1.99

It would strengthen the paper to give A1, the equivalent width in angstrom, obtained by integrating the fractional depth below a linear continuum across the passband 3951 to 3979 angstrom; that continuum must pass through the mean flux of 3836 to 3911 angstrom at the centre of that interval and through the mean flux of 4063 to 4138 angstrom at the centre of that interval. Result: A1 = 6.89 angstrom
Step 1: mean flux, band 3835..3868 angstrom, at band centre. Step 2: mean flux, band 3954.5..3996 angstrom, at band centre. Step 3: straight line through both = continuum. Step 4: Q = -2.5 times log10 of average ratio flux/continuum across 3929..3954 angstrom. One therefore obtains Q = 0.26 mag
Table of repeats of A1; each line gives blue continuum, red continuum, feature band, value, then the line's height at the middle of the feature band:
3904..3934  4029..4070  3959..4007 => 1.5 angstrom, 31.4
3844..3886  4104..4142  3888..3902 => -2.0 angstrom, 22.7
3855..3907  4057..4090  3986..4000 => -2.4 angstrom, 33.2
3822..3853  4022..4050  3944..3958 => 1.2 angstrom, 29.9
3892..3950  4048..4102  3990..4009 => -4.7 angstrom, 32.4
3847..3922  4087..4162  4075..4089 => -1.7 angstrom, 38.3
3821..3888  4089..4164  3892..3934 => -2.7 angstrom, 23.4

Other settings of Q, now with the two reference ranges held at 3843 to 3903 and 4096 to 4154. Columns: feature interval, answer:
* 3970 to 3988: 0.02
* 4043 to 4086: -0.10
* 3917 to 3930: 0.20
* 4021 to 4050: -0.19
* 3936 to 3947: 0.34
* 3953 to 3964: 0.13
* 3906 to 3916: -0.24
